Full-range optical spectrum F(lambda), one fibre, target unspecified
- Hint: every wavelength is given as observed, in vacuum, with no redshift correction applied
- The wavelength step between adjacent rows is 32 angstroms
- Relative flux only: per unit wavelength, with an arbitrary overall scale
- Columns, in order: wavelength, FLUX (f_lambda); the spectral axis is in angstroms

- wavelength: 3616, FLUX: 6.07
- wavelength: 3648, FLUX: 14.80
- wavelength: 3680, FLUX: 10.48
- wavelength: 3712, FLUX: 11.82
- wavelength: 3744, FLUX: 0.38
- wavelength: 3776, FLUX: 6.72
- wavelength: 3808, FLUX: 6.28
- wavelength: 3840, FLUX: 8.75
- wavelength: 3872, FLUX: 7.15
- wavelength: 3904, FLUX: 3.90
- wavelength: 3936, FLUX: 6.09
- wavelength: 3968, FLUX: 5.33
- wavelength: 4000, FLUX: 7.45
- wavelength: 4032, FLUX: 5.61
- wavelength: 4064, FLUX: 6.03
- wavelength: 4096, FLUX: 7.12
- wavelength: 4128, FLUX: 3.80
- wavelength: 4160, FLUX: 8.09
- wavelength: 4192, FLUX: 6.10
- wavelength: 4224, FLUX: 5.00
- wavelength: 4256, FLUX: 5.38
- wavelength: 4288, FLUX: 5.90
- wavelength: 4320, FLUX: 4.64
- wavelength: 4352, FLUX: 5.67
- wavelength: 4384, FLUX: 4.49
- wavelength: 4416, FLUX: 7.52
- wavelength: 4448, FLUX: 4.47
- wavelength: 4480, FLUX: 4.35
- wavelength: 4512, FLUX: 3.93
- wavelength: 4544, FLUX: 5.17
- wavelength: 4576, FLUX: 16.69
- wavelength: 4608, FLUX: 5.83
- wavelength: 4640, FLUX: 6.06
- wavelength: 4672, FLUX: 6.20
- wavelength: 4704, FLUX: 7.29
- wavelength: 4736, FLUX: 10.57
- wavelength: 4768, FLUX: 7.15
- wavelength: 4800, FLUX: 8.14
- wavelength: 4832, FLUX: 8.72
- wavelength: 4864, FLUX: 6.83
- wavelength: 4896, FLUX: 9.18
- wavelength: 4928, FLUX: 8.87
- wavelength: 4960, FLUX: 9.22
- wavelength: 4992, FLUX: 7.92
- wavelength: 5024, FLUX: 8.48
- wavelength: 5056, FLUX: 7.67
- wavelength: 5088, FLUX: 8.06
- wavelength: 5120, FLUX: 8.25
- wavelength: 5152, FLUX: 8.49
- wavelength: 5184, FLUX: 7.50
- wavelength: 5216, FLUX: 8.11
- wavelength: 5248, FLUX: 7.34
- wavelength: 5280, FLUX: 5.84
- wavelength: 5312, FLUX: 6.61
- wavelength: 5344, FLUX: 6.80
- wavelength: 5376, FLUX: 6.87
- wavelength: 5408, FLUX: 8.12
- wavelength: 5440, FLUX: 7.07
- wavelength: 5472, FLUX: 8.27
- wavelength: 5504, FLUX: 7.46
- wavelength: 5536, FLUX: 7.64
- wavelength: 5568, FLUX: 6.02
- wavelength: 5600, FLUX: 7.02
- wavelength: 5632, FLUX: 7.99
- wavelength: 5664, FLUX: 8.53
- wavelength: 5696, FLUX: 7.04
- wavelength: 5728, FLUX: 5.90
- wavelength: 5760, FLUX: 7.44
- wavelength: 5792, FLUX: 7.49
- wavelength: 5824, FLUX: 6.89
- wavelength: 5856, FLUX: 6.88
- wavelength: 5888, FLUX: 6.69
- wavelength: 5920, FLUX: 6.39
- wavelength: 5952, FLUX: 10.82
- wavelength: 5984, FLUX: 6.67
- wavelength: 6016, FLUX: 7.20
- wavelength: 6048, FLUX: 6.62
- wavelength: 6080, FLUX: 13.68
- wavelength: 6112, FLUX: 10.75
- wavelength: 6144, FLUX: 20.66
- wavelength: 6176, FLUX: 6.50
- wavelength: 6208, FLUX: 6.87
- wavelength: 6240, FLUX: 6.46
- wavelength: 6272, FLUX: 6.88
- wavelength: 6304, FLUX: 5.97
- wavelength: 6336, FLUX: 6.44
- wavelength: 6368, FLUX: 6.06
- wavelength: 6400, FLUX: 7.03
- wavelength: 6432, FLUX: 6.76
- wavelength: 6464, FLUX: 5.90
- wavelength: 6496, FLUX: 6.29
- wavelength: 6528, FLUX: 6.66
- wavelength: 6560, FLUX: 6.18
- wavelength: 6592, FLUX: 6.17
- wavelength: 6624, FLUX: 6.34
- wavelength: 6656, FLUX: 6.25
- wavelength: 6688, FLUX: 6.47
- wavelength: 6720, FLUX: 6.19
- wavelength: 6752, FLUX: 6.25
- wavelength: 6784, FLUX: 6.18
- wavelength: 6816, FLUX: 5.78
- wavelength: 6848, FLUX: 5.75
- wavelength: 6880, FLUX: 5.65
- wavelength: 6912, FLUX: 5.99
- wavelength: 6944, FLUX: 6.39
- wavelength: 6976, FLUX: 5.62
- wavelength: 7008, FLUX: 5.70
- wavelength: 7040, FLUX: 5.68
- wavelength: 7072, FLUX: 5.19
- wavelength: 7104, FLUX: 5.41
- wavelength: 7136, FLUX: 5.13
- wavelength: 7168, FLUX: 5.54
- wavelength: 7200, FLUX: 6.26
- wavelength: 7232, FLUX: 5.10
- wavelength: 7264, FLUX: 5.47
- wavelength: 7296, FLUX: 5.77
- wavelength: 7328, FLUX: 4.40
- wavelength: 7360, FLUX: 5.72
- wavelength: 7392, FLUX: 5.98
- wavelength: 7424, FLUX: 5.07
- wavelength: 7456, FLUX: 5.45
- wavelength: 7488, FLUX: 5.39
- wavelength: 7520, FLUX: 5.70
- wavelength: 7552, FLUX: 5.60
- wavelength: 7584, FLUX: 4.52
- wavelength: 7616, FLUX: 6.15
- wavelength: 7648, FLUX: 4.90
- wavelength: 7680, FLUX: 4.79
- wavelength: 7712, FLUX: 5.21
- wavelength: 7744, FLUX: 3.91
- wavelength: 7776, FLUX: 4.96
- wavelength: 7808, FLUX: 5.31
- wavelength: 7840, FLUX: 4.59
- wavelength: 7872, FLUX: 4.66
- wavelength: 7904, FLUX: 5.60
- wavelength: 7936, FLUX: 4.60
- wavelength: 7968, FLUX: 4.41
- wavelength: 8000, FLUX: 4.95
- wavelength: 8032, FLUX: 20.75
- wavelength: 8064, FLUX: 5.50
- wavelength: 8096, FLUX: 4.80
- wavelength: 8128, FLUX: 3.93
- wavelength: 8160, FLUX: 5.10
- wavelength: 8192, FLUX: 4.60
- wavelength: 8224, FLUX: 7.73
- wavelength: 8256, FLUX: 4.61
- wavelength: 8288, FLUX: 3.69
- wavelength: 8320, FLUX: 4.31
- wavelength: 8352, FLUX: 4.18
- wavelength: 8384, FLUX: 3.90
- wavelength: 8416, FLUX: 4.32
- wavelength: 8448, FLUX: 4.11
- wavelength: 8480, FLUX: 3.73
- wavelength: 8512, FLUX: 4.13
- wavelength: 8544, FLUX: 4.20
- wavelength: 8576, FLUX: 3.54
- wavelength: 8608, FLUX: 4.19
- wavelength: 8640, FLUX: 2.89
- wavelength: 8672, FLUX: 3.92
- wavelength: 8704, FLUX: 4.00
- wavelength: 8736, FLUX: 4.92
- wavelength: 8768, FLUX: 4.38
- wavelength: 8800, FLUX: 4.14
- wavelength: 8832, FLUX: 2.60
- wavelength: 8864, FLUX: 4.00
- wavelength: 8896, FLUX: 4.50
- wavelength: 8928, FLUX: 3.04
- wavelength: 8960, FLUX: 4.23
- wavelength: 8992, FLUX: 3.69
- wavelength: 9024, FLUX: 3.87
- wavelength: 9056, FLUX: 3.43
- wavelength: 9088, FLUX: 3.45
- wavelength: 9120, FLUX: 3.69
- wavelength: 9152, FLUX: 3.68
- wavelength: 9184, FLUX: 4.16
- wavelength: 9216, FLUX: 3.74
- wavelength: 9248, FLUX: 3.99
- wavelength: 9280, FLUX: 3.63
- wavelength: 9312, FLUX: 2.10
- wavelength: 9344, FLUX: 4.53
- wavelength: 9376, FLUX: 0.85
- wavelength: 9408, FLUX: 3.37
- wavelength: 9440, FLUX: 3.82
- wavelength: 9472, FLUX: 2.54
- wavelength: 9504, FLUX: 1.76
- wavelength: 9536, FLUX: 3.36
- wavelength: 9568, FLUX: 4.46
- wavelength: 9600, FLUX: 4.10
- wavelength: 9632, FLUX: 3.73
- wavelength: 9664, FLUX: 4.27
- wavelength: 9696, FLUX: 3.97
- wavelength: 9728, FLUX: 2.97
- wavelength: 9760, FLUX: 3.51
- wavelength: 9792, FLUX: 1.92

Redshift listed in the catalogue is 0.22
